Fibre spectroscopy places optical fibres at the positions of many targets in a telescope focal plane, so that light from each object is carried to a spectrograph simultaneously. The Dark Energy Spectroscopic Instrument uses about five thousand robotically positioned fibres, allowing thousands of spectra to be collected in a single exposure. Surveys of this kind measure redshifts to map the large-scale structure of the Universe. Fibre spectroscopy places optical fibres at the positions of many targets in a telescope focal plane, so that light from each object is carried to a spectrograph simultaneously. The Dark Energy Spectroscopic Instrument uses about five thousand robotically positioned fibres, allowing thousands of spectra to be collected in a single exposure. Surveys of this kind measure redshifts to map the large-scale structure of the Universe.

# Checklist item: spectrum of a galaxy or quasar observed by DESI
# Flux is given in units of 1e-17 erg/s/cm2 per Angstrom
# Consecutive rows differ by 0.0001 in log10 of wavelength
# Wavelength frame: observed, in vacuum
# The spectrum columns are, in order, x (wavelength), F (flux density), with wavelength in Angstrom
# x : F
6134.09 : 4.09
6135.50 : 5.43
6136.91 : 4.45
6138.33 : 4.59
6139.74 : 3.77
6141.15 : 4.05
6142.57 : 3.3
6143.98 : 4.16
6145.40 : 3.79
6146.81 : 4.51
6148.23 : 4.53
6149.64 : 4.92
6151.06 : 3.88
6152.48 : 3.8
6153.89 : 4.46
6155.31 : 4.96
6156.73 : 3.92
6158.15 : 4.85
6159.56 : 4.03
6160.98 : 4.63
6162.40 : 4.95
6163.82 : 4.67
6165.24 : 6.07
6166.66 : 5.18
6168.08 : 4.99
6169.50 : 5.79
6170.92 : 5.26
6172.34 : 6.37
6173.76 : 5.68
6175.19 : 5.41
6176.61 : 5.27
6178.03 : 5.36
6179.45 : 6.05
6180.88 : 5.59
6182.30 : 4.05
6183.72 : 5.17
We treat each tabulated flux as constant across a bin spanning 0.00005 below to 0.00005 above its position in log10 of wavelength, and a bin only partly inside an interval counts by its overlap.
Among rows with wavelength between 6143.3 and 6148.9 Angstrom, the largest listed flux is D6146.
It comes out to 4.53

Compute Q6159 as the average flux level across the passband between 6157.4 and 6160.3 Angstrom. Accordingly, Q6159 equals 4.44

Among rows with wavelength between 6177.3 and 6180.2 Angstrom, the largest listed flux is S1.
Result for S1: 6.05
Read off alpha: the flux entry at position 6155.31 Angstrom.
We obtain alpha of 4.96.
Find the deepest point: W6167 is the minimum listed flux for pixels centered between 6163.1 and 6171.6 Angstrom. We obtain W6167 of 4.67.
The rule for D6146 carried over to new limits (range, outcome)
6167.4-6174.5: 6.37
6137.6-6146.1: 4.59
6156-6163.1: 4.95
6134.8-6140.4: 5.43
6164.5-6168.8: 6.07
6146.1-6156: 4.96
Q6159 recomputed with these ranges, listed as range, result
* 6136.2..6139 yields 4.51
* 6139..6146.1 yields 3.82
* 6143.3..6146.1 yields 3.97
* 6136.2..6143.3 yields 4.03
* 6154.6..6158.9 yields 4.57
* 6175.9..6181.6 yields 5.57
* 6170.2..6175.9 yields 5.68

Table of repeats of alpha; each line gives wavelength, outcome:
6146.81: 4.51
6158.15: 4.85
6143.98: 4.16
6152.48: 3.8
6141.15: 4.05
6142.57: 3.3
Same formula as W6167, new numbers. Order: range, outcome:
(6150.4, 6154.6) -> 3.8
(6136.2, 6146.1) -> 3.3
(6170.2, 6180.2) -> 5.26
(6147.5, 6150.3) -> 4.53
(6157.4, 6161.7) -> 4.03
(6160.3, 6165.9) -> 4.63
